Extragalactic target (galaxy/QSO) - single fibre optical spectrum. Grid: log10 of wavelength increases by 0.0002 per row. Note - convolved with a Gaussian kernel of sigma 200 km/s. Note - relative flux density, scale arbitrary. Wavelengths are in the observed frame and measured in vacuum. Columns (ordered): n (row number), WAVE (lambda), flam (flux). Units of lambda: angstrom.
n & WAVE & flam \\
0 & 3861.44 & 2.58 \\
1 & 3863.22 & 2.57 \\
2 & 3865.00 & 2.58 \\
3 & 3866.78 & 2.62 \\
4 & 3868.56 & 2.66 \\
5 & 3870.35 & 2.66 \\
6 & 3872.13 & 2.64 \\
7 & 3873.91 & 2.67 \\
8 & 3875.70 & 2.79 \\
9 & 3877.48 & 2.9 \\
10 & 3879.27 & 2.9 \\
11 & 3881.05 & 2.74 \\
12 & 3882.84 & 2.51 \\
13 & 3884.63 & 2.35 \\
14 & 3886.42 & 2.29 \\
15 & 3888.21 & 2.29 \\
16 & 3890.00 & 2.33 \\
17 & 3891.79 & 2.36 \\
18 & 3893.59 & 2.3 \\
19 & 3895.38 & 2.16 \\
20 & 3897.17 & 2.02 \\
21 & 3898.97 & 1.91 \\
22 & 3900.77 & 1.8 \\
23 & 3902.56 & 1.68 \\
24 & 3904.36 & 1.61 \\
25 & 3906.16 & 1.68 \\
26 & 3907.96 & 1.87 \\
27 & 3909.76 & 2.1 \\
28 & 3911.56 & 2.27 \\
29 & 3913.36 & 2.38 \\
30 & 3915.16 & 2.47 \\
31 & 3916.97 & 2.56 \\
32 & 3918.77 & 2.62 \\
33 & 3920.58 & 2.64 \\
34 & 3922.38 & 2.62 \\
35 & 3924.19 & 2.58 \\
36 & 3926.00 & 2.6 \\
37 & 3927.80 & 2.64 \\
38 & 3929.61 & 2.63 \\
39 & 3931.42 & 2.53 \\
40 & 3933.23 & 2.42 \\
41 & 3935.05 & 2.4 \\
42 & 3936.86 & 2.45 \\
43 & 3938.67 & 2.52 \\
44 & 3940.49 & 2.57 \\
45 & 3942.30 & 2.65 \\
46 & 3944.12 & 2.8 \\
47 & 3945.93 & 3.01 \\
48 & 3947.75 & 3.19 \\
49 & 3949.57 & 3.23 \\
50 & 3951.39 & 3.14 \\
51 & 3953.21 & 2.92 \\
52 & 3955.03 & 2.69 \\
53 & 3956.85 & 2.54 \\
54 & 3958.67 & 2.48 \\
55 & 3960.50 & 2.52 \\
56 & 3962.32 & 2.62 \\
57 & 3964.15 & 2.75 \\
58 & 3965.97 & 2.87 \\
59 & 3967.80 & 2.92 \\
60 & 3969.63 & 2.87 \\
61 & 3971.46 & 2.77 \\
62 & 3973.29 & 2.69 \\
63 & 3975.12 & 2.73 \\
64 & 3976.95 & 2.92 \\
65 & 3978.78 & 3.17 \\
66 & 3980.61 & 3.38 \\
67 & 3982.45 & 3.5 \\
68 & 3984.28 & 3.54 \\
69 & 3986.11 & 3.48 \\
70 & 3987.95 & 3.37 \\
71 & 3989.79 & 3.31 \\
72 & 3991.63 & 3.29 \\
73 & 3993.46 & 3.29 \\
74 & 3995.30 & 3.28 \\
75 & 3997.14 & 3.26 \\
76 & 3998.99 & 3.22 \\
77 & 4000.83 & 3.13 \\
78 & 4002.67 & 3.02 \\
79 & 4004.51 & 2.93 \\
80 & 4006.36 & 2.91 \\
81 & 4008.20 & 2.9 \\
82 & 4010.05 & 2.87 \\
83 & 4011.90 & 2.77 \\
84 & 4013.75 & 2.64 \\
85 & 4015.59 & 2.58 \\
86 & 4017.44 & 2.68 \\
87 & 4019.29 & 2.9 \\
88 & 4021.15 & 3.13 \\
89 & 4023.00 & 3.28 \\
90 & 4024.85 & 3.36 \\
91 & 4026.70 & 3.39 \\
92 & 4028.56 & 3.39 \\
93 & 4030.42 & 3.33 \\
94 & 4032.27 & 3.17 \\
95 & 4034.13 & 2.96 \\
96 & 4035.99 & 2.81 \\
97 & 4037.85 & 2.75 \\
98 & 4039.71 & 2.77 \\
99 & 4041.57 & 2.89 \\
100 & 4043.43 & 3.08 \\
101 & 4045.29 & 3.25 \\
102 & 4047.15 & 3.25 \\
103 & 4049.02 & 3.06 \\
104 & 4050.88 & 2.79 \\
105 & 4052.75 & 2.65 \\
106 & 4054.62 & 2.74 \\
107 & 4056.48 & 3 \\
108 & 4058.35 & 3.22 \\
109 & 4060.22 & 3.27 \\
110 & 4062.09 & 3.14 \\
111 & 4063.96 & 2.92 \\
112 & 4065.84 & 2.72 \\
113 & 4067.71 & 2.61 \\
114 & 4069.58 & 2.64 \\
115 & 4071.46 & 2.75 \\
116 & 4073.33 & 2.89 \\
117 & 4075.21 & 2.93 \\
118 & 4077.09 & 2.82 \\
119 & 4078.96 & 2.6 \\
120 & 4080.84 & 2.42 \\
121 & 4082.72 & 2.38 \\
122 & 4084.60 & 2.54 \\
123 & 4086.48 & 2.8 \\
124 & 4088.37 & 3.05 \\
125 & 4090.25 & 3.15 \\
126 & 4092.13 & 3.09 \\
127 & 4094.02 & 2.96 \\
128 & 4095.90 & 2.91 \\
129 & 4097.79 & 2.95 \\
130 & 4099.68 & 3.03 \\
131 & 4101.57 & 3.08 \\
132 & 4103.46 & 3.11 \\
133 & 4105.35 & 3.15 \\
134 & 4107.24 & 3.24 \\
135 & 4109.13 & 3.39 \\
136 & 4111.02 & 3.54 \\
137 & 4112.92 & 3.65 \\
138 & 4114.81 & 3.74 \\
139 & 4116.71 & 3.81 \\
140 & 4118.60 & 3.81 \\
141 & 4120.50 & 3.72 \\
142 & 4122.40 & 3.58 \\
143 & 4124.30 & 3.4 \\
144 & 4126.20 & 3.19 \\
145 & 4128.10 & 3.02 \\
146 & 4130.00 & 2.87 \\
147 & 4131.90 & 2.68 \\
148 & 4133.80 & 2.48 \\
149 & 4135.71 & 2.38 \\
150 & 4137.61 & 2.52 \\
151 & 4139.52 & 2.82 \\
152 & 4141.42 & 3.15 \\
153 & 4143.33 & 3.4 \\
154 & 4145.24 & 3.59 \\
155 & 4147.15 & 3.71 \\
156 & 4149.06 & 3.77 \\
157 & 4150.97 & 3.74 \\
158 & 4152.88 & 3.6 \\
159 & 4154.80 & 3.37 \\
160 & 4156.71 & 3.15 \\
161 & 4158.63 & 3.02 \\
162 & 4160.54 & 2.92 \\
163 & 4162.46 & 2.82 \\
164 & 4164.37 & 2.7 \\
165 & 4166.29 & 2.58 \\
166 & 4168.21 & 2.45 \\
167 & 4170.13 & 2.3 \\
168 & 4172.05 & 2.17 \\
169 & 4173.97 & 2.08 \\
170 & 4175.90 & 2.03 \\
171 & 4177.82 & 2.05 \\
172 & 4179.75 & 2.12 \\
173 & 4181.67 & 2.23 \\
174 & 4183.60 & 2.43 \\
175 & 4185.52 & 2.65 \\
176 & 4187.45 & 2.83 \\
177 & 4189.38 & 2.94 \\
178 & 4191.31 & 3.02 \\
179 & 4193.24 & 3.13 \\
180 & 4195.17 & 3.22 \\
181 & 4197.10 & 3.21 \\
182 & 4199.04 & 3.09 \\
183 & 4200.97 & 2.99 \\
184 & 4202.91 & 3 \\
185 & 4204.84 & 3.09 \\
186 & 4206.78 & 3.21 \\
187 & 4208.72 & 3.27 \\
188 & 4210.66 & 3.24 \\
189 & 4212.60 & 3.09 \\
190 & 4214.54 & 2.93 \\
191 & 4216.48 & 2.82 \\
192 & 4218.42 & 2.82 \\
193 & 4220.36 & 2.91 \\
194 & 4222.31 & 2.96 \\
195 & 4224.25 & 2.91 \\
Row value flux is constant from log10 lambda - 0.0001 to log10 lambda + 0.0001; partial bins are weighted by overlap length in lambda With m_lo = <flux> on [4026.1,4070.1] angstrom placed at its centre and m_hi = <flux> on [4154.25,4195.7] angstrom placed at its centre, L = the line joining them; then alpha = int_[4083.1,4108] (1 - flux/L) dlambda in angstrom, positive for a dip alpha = -1.2 angstrom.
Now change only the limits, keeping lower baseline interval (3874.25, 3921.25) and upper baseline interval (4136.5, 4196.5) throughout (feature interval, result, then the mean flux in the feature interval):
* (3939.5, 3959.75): -3.7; 2.83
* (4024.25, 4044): -3.8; 3.08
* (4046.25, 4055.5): -1.0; 2.9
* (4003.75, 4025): -3.0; 2.9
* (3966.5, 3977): -1.6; 2.81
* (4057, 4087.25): -1.6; 2.79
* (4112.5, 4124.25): -4.0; 3.7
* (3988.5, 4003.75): -4.4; 3.23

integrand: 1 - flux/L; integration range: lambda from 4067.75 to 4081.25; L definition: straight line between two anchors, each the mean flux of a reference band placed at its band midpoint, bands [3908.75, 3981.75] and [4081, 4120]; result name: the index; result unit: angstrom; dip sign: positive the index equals 1.6 angstrom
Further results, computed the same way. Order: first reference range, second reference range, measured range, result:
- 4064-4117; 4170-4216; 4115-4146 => -2.74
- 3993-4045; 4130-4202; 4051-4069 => 0.41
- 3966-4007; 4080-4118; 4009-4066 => 2.28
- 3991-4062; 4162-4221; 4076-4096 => 0.97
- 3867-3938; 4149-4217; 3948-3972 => -3.11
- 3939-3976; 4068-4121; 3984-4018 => -2.29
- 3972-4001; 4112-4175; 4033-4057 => 1.88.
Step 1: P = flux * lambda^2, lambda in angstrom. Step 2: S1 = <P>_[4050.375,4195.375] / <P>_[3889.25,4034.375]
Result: 1.2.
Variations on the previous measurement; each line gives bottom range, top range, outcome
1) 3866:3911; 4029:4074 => 1.39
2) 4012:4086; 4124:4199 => 1.04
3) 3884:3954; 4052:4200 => 1.35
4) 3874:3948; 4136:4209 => 1.36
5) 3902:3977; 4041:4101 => 1.20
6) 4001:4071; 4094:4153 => 1.14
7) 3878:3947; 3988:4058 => 1.35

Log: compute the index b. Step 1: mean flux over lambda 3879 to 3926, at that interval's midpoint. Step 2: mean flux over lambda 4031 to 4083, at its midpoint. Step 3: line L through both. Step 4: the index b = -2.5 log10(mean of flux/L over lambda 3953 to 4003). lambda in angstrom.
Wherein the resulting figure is -0.175 mag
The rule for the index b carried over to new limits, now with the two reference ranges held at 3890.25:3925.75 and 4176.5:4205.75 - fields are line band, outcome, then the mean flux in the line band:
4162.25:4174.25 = 0.126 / 2.44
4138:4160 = -0.236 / 3.36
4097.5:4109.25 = -0.197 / 3.13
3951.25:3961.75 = -0.166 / 2.68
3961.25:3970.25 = -0.203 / 2.8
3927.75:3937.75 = -0.113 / 2.5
